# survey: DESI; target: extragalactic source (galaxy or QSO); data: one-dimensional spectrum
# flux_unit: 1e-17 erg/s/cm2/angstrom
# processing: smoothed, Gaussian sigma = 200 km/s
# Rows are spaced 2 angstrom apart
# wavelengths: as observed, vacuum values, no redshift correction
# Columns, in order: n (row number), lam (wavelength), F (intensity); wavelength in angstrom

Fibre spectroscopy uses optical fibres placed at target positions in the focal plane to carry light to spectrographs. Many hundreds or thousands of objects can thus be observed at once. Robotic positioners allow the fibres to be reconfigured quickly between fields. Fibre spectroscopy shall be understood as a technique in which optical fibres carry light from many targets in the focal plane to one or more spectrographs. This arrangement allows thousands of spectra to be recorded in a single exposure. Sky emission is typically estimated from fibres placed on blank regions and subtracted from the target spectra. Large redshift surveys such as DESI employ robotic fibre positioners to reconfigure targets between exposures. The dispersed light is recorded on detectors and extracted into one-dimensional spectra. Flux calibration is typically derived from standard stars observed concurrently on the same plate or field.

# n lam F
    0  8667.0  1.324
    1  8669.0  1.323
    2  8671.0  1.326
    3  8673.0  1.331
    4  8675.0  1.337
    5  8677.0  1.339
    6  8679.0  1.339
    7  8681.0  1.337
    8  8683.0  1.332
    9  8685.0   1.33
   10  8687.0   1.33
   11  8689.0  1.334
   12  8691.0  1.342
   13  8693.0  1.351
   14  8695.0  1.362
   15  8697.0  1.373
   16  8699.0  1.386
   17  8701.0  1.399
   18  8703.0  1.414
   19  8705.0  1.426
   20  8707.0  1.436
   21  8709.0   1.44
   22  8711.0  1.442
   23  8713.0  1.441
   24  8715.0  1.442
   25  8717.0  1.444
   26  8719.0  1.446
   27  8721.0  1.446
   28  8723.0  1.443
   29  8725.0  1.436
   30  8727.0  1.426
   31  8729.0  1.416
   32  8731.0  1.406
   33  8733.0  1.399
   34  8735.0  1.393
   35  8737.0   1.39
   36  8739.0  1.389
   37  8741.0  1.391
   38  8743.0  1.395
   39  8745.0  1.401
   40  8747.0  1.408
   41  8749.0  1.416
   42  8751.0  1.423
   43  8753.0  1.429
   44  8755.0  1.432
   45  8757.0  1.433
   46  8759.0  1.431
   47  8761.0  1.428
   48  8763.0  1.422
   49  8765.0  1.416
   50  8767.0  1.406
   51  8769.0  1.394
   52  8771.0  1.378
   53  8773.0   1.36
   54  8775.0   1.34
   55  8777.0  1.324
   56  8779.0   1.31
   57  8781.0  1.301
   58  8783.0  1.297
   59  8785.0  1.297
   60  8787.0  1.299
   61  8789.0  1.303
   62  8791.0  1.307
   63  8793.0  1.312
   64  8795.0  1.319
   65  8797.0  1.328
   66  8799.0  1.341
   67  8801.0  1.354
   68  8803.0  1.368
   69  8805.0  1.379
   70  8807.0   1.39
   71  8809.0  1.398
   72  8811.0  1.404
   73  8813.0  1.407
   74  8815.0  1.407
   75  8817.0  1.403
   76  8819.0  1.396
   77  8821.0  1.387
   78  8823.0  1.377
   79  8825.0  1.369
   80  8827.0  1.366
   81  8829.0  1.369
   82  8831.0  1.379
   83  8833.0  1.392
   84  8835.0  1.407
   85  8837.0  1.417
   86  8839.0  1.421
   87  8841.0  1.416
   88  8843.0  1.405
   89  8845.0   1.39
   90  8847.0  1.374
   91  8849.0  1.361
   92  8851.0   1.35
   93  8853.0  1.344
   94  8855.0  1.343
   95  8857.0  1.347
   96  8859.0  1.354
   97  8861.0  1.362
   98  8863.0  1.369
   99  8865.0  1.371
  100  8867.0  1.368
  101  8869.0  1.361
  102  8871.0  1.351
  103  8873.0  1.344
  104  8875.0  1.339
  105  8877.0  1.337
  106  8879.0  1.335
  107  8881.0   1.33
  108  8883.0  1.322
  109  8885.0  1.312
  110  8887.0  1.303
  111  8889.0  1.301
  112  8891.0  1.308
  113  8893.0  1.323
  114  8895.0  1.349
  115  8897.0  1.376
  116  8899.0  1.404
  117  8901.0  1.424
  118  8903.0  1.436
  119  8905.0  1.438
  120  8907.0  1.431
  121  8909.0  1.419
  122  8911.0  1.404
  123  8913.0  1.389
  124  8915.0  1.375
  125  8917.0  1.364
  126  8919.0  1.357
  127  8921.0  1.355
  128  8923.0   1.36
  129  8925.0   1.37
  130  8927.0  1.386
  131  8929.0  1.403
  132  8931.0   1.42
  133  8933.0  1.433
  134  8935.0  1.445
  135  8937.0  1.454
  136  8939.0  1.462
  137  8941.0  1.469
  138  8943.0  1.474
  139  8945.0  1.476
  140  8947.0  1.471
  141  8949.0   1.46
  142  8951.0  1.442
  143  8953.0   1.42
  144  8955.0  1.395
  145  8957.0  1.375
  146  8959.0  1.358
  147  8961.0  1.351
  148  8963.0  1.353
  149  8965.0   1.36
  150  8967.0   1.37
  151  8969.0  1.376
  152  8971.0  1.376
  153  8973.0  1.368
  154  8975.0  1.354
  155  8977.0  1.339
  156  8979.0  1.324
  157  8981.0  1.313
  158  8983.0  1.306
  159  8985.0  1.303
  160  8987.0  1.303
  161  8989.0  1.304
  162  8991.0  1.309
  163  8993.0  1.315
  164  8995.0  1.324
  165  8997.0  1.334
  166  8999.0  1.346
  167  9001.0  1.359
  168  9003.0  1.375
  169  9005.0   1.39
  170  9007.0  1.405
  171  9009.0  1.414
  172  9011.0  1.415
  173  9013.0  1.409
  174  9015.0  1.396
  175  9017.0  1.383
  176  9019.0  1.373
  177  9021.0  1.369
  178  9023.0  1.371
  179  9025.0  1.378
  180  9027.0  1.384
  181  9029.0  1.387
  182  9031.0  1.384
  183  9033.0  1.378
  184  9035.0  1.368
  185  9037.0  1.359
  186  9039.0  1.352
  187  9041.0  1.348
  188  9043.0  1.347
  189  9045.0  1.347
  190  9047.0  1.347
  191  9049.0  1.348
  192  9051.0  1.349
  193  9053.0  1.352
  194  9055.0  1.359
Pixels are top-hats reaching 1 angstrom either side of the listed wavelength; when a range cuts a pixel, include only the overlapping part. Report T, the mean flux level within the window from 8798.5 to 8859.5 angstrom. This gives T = 1.38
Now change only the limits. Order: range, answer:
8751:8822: 1.37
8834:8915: 1.37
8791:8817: 1.37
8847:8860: 1.35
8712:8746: 1.42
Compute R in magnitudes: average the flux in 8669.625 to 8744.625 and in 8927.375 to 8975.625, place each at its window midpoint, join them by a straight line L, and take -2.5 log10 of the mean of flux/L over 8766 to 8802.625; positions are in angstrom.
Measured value 0.05 mag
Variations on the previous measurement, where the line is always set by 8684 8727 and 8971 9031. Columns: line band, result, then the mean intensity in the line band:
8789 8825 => 0.02 mag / 1.37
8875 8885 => 0.04 mag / 1.33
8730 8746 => 0.00 mag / 1.4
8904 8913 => -0.04 mag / 1.42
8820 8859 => 0.00 mag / 1.38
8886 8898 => 0.04 mag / 1.33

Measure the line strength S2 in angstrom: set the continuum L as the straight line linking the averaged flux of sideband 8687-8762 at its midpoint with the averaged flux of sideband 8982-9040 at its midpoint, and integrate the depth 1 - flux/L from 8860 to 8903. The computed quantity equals 1.1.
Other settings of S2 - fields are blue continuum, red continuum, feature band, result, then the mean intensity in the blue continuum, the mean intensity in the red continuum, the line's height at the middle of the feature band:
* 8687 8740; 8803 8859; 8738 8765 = -0.3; 1.41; 1.38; 1.4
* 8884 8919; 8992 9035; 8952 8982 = 0.3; 1.37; 1.38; 1.37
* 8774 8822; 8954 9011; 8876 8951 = -2.3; 1.35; 1.35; 1.35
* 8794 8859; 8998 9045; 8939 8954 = -0.9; 1.38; 1.38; 1.38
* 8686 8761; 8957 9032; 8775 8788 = 0.8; 1.41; 1.36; 1.4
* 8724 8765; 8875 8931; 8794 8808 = 0.4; 1.41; 1.37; 1.4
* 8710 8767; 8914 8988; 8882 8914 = 0.6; 1.42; 1.39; 1.4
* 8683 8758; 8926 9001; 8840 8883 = 1.0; 1.4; 1.38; 1.39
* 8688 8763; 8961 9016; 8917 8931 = -0.1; 1.41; 1.35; 1.37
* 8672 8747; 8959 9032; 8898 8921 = -0.6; 1.39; 1.36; 1.37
